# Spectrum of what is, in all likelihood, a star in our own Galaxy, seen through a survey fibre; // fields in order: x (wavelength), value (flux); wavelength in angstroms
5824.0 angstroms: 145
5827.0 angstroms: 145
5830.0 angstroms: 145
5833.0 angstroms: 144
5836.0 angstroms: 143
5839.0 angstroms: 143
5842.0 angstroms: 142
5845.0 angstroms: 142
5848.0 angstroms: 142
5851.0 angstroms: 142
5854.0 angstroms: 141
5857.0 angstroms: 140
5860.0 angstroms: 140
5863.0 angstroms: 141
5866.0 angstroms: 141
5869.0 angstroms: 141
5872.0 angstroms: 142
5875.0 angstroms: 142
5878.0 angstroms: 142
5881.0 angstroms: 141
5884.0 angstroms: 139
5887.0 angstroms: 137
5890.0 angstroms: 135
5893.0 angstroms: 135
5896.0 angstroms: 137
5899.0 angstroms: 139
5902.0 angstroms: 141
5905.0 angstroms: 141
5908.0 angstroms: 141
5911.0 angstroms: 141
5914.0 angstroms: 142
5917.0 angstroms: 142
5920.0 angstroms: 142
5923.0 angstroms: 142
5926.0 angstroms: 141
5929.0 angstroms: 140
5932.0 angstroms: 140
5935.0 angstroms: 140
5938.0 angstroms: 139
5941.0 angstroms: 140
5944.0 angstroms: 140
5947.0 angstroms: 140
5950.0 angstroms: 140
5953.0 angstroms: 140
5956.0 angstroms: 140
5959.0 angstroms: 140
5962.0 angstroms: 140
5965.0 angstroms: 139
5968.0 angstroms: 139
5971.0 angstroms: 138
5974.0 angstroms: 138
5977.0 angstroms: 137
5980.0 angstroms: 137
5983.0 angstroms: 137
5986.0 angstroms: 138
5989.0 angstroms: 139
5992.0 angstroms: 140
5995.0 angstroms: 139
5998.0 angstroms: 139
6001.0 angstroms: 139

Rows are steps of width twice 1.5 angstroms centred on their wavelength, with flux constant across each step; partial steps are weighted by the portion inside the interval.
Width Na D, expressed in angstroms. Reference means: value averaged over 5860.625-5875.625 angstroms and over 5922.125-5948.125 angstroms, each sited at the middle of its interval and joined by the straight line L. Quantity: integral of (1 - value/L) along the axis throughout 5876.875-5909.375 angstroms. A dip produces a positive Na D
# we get 0.5 angstroms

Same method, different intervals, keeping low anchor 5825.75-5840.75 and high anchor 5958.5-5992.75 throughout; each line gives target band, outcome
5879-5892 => 0.4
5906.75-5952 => -0.1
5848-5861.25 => 0.2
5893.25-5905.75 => 0.2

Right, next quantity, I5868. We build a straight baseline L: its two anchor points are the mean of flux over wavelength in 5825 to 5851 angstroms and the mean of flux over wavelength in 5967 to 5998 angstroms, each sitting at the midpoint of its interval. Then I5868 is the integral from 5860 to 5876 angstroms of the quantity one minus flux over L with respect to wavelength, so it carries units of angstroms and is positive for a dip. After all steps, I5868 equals 0.1 angstroms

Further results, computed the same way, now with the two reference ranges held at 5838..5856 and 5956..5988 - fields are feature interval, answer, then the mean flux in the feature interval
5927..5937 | 0.0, 140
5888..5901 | 0.4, 137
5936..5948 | 0.0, 140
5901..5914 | -0.1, 141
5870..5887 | 0.0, 141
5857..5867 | 0.1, 141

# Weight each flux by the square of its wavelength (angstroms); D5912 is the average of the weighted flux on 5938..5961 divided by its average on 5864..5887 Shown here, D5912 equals 1.0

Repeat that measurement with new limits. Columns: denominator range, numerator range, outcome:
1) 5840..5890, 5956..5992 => 1.02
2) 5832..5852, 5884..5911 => 0.99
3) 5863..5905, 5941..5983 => 1.02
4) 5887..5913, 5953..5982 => 1.02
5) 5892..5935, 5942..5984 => 1.01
